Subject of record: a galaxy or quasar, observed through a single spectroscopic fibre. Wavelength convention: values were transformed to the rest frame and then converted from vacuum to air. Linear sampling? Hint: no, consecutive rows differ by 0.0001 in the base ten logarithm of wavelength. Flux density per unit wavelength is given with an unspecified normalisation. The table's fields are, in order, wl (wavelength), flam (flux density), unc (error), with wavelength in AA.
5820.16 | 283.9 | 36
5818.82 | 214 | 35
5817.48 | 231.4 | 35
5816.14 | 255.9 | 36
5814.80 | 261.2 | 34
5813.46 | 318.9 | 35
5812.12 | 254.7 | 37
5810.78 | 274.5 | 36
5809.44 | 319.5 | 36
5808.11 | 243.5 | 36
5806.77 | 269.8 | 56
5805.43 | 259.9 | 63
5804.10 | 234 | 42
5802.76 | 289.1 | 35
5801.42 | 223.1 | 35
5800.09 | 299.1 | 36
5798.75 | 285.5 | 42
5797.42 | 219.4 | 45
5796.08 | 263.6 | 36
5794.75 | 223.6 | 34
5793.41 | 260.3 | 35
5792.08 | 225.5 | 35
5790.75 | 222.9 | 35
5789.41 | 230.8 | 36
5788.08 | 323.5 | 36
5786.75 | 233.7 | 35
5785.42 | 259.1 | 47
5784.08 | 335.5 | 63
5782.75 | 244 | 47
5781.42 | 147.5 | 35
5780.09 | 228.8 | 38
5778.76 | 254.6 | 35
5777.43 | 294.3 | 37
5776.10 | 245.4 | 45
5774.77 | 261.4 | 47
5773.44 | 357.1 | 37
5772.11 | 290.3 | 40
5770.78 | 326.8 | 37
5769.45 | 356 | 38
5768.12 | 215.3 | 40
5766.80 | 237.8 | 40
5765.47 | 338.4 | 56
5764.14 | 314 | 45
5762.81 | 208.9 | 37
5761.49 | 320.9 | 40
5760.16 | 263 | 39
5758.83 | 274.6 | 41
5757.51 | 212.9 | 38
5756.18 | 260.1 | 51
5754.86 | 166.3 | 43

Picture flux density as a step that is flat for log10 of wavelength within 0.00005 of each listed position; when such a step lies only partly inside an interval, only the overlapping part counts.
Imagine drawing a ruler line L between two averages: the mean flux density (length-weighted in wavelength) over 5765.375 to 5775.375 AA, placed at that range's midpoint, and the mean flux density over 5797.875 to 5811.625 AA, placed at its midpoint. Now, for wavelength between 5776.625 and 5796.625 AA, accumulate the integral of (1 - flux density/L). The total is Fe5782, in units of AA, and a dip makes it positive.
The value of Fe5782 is 2.36 AA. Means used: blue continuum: 296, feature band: 250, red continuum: 269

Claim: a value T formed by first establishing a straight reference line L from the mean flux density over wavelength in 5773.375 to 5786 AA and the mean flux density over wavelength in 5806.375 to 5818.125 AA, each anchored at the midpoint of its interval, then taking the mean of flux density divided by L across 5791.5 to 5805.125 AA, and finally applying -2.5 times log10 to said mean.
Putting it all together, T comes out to 0.05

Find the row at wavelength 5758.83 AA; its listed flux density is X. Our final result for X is 274.6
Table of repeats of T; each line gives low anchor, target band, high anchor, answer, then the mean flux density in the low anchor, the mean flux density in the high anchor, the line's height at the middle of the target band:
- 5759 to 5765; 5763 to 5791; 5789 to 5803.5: -0.02 mag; 278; 249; 266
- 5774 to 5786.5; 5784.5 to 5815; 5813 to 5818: -0.01 mag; 253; 266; 260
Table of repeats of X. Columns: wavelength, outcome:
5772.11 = 290.3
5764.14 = 314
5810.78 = 274.5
